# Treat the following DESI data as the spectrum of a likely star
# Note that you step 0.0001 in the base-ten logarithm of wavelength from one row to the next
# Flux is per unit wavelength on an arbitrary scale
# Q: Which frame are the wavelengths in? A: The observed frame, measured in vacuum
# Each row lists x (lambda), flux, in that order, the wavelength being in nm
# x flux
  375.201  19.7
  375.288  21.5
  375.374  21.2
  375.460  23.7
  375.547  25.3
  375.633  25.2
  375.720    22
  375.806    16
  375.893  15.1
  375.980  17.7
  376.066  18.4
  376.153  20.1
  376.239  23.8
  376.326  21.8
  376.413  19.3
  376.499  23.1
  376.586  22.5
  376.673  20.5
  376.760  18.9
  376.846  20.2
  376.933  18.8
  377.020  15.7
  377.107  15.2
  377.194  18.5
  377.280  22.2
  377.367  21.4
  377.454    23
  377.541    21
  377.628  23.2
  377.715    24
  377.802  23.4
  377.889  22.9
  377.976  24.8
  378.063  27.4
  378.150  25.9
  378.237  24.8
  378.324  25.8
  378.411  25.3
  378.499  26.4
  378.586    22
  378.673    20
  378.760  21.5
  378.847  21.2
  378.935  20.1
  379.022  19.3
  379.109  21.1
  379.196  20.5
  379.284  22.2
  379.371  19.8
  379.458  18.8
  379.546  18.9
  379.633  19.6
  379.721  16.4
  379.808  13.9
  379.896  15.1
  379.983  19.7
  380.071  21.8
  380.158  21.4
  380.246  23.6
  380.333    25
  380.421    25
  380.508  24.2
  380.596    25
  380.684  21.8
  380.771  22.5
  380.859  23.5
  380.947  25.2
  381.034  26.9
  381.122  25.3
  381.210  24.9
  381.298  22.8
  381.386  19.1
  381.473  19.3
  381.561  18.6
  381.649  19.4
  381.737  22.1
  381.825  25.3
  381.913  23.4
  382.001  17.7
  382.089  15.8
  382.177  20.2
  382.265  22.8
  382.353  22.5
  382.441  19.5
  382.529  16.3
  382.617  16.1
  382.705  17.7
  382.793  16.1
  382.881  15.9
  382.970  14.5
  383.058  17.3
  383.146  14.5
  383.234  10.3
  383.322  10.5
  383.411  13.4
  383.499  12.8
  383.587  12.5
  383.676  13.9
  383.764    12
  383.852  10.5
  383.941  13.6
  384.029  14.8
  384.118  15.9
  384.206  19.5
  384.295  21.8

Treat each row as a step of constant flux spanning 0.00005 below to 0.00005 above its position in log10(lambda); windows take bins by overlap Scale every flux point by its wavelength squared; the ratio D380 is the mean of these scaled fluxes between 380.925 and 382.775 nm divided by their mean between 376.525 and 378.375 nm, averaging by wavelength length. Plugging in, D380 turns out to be 0.97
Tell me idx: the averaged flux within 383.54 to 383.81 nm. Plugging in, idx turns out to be 12.8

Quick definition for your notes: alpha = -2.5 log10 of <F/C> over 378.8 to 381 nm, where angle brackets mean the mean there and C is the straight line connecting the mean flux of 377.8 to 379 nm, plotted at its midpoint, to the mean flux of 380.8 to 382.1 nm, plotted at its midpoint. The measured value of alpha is 0.09 mag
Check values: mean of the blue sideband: 23.6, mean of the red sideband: 22.1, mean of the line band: 21.1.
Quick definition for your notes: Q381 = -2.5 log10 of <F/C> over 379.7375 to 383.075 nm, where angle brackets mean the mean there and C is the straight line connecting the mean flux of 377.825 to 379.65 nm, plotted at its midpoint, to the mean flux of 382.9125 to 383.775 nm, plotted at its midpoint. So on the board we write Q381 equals -0.21 mag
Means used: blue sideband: 22.4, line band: 20.7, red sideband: 13.2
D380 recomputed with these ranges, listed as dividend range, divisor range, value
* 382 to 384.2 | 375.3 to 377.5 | 0.79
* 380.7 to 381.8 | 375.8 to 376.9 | 1.16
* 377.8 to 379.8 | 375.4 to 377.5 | 1.09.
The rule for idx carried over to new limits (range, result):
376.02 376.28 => 20.8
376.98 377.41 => 18.6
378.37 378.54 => 25.7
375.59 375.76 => 23.6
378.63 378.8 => 20.8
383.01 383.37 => 13.2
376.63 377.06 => 18.8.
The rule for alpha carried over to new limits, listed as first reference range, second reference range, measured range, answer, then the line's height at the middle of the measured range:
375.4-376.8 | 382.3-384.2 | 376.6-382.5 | -0.20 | 18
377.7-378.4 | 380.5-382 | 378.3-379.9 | 0.18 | 24.2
